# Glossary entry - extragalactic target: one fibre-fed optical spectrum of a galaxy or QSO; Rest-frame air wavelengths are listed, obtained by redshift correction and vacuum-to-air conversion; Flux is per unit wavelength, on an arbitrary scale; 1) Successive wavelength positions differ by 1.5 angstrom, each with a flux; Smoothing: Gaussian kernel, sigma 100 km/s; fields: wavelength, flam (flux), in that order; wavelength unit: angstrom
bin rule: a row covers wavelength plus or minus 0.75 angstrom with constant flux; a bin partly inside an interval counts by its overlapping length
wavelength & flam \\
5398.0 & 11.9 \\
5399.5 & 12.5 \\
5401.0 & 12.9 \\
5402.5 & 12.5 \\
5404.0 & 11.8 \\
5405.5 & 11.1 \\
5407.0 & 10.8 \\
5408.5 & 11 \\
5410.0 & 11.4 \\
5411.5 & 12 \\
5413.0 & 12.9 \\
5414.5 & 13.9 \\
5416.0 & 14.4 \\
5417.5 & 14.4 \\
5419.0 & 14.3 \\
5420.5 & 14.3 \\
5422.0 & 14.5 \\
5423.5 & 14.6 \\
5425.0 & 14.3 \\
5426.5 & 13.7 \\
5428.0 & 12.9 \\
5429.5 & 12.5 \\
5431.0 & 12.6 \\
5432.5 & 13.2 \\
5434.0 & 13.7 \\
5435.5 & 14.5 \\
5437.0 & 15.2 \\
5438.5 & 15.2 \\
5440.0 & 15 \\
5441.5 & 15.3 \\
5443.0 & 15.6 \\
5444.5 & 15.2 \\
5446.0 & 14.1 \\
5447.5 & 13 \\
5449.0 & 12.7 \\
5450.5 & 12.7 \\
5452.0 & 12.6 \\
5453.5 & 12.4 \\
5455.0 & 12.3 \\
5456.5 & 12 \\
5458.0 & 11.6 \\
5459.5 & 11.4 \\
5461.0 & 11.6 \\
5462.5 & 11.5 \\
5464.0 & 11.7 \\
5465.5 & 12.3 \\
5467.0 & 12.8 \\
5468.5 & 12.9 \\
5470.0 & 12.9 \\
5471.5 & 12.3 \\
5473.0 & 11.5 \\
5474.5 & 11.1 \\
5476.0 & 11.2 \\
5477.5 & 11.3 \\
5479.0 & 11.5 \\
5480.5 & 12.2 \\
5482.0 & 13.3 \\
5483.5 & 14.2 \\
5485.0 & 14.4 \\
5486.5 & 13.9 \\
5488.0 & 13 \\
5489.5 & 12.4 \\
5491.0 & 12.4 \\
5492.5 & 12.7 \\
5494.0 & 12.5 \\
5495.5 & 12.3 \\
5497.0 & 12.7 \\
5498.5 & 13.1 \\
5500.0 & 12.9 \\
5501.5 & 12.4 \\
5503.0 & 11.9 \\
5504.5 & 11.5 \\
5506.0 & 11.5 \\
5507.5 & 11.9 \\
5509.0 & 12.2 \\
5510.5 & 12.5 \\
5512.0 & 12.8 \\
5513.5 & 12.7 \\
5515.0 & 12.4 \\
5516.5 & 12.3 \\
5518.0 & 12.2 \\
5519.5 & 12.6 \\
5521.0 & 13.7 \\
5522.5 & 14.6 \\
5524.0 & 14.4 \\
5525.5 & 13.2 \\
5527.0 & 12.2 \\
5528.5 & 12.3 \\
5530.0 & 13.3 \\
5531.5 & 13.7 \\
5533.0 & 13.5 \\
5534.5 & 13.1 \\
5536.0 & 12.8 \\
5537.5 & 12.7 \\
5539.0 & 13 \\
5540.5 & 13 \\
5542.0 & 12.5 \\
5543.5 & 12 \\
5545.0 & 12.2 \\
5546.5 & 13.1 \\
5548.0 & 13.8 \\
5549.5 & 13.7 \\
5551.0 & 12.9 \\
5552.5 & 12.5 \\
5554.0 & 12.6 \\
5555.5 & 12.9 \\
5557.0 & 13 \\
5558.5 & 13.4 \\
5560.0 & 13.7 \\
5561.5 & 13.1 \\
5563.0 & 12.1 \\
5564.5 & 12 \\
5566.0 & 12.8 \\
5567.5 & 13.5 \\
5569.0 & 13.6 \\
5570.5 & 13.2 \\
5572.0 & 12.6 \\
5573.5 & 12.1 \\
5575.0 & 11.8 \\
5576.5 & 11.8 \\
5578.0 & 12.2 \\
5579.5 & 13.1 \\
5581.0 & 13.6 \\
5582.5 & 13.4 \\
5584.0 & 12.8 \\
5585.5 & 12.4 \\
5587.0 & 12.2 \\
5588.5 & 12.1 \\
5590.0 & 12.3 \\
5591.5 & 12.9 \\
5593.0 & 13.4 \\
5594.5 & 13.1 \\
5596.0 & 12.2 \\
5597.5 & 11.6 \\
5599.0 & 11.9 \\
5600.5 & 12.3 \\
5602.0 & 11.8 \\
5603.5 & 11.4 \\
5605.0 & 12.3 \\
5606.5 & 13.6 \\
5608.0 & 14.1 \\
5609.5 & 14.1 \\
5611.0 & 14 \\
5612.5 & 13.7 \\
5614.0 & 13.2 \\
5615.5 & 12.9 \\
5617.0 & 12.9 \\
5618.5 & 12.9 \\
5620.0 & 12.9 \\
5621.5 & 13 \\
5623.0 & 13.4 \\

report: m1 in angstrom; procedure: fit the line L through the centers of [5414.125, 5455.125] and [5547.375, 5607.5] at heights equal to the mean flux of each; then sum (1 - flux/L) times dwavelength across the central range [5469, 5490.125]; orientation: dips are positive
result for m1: 1.6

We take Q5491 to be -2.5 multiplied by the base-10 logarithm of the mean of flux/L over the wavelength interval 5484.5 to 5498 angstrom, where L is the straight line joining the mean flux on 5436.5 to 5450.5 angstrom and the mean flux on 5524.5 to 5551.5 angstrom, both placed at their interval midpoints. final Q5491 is 0.07 mag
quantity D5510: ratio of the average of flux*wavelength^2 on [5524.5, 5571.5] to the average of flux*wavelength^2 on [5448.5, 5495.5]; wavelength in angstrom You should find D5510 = 1.08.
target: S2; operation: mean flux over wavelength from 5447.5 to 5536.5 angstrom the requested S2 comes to 12.5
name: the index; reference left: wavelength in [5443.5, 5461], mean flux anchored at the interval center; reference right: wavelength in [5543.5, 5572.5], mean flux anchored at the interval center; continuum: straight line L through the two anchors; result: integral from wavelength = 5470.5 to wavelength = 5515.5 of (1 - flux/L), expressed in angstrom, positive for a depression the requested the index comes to 1.4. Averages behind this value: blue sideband 12.7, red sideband 13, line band 12.4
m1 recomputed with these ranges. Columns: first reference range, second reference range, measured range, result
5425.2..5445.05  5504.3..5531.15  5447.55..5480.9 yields 4.0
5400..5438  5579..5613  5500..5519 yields 1.1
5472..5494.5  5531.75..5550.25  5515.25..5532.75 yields -0.4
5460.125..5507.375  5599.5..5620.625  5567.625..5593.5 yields 0.3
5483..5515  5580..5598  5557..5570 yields -0.4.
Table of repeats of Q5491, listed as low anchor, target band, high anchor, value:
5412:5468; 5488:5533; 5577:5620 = 0.04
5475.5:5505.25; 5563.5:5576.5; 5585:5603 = -0.02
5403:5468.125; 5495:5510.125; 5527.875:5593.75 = 0.06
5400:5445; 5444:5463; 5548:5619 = 0.07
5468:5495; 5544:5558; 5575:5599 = -0.03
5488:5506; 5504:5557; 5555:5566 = -0.01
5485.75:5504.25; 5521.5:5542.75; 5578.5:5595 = -0.04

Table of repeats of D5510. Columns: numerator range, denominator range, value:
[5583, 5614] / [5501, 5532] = 1.03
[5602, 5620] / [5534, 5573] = 1.04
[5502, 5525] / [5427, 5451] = 0.93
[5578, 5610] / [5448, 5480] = 1.10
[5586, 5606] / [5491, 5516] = 1.03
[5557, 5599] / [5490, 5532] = 1.03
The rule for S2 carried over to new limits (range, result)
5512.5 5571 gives 13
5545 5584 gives 12.9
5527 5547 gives 12.8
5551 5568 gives 12.9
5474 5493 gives 12.6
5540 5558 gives 12.9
